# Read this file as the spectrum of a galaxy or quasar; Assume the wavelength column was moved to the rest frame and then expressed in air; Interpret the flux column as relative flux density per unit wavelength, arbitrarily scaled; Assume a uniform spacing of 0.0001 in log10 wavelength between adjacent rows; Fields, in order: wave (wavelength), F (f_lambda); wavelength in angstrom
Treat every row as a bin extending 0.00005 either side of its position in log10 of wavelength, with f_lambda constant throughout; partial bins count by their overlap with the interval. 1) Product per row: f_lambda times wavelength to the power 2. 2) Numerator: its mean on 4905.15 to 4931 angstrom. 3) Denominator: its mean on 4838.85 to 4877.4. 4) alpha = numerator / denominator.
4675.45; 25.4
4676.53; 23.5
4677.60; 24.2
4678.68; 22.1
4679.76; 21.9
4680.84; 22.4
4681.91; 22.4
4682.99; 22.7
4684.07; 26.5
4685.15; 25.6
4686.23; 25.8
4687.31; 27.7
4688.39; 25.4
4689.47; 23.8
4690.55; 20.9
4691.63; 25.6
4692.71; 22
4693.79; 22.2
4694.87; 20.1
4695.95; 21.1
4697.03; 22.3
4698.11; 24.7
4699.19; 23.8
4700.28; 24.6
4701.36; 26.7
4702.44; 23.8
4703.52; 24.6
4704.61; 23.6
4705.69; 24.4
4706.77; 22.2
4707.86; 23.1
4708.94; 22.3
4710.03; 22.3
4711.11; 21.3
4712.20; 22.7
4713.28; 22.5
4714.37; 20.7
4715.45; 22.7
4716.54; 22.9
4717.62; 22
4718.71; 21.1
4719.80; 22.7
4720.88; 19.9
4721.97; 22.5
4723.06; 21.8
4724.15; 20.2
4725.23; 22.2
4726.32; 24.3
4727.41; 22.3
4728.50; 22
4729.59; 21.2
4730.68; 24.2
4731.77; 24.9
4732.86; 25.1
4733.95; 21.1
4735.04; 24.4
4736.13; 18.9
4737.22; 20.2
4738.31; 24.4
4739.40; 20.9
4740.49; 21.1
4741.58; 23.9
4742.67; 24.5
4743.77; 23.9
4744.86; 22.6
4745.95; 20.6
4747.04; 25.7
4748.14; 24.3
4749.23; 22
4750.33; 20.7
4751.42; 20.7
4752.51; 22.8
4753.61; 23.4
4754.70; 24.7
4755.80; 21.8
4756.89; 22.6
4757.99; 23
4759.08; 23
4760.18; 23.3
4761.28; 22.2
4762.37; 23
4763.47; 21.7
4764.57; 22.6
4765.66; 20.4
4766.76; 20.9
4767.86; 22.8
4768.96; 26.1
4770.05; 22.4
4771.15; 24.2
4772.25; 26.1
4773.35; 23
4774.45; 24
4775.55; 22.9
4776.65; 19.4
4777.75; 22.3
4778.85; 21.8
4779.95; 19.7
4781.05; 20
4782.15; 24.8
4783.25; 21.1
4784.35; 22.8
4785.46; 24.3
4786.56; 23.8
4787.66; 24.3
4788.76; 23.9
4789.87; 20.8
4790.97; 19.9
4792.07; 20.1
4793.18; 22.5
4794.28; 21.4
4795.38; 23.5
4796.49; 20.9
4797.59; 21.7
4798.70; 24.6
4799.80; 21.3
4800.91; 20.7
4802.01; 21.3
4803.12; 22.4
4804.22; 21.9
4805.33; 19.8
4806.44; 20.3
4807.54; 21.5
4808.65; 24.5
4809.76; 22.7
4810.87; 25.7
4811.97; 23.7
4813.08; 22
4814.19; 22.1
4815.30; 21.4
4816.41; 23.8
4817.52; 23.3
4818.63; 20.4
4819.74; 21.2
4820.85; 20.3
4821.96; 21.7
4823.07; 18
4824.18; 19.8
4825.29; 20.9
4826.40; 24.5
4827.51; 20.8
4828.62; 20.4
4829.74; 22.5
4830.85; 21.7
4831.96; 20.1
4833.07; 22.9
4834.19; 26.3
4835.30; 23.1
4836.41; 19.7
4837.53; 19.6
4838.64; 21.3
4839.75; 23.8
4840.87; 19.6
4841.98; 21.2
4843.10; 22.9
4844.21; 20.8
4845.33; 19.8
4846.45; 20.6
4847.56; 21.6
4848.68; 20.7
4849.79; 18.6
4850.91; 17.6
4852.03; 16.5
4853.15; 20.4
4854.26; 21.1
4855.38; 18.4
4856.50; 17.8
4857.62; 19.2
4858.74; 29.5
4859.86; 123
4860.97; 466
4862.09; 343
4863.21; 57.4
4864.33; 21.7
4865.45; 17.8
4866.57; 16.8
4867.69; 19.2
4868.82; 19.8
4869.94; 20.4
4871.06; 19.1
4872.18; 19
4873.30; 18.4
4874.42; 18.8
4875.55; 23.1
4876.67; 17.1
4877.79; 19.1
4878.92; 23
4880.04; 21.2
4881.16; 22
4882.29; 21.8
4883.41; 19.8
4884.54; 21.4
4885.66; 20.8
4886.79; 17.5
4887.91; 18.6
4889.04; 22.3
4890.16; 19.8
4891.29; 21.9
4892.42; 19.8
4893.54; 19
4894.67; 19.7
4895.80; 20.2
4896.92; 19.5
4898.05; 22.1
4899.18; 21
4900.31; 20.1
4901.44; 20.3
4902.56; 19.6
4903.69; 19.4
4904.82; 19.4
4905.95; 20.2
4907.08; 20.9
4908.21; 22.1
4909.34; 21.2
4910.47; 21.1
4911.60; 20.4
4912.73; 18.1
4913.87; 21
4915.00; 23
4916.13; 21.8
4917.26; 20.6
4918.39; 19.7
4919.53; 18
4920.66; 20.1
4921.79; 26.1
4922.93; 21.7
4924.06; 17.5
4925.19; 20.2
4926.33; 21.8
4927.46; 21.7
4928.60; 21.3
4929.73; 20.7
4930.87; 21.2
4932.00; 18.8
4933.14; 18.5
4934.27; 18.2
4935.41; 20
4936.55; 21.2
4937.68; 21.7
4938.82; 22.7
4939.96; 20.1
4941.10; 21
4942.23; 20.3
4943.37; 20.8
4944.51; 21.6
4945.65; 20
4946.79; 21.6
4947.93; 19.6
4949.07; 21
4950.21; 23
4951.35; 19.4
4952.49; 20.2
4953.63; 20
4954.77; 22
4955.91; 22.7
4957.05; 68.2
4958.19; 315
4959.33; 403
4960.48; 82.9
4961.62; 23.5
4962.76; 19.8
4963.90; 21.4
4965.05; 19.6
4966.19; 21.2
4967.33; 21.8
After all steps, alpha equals 0.5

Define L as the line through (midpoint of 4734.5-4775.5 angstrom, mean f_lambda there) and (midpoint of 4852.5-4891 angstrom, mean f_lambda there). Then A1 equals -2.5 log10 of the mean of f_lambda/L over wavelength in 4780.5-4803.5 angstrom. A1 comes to 0.34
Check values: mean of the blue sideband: 22.8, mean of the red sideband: 46.6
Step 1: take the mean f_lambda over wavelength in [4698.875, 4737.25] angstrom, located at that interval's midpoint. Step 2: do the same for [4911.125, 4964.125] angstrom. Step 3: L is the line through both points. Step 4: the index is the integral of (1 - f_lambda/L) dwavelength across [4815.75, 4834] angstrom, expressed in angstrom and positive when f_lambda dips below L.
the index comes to 5.2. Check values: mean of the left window 22.7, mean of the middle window 21.5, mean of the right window 37.7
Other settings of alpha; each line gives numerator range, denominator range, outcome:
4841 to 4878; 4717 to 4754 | 2.23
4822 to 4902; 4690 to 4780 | 1.54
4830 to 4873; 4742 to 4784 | 2.03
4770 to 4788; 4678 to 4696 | 1.01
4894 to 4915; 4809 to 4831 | 0.97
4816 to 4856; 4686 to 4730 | 0.97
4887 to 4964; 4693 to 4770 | 1.55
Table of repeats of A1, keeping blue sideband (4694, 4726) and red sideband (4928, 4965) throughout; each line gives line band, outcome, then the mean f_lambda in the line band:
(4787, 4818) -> 0.37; 22.2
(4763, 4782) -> 0.26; 22.4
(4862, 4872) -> -0.19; 44.5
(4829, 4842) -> 0.50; 21.8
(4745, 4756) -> 0.17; 22.7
